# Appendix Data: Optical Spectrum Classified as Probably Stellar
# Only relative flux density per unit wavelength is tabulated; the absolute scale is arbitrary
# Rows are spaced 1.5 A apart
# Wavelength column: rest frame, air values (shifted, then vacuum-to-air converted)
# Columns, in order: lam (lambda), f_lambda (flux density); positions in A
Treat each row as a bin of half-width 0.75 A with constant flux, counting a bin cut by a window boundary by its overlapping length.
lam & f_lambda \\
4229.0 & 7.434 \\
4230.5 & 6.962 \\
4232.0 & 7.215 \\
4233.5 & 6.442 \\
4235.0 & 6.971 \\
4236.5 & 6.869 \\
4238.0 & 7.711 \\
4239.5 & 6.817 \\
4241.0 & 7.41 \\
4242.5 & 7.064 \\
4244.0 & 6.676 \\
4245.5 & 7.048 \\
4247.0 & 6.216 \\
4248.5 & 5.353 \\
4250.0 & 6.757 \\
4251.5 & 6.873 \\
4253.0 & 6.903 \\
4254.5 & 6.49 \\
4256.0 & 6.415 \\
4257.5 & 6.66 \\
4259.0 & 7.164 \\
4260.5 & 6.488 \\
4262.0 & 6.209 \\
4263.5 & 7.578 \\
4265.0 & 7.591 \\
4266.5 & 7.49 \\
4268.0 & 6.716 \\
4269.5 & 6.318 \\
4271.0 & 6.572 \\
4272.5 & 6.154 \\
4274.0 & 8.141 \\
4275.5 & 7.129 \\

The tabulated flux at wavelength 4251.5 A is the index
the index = 6.873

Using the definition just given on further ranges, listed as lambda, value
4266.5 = 7.49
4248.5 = 5.353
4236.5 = 6.869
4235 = 6.971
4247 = 6.216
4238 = 7.711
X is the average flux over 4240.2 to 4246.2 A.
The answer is 7.05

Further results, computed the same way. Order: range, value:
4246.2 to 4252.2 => 6.3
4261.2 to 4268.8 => 7.11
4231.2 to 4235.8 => 6.88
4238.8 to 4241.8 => 7.12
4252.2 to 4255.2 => 6.7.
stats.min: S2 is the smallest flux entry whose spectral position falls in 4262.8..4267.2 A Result 7.49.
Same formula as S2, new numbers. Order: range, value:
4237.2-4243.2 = 6.817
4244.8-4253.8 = 5.353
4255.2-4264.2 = 6.209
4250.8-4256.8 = 6.415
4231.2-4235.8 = 6.442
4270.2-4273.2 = 6.154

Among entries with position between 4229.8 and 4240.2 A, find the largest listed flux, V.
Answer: 7.711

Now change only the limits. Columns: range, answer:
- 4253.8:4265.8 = 7.591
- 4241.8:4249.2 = 7.064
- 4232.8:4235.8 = 6.971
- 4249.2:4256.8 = 6.903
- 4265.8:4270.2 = 7.49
